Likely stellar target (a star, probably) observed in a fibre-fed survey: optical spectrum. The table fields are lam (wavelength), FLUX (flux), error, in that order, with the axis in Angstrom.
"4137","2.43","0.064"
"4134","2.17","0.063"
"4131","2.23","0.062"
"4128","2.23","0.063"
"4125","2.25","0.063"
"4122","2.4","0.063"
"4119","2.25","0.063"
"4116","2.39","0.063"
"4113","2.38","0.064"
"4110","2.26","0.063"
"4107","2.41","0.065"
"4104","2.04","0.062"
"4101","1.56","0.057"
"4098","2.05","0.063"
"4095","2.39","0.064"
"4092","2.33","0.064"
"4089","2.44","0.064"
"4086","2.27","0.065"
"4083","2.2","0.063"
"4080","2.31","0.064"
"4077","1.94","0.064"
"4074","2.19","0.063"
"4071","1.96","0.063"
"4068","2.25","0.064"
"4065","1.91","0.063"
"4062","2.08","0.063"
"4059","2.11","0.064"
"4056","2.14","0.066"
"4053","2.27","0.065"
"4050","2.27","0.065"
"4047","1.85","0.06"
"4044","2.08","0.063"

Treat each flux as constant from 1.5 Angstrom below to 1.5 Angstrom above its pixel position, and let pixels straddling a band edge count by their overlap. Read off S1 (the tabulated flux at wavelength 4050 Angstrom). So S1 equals 2.27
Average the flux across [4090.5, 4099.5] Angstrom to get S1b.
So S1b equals 2.26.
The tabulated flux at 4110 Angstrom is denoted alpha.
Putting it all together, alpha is 2.26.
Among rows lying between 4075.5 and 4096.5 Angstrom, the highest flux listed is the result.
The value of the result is 2.44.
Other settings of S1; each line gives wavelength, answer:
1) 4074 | 2.19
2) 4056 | 2.14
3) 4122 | 2.4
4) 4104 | 2.04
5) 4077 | 1.94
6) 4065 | 1.91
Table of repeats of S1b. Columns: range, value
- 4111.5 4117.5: 2.38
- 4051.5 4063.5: 2.15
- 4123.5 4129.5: 2.24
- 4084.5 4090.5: 2.35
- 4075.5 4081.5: 2.12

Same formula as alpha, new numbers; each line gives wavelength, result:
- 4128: 2.23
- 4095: 2.39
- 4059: 2.11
